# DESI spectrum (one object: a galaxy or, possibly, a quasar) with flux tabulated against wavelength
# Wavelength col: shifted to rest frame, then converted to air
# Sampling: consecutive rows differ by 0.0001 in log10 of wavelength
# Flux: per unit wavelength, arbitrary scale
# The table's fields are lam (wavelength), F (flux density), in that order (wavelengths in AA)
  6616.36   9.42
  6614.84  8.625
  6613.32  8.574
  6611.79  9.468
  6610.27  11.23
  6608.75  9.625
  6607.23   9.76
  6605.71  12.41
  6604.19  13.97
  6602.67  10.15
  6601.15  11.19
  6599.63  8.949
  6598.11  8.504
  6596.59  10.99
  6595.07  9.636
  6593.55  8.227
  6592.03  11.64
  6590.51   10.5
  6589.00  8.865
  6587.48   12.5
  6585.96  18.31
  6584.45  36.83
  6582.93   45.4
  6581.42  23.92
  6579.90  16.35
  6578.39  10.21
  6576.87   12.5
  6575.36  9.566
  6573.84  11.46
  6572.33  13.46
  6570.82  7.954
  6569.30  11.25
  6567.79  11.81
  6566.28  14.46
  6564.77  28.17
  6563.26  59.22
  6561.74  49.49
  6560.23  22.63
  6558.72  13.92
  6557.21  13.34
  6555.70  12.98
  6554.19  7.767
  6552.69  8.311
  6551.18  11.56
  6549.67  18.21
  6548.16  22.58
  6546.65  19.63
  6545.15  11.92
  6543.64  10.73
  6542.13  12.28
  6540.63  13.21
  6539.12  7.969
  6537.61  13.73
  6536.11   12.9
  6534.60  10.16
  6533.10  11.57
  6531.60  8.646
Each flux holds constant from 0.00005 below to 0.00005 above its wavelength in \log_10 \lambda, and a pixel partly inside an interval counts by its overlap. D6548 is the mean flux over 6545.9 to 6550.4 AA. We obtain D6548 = 20.1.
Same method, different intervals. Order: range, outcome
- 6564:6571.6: 14.8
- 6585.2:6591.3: 12.6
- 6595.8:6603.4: 9.95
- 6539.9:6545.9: 12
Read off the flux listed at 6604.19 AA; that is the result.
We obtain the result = 13.97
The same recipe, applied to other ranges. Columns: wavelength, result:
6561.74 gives 49.49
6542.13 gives 12.28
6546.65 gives 19.63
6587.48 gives 12.5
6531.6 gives 8.646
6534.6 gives 10.16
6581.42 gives 23.92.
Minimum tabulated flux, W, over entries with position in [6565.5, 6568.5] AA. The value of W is 11.81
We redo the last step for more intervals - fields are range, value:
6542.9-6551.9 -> 10.73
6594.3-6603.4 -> 8.504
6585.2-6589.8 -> 8.865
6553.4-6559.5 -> 7.767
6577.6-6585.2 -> 10.21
